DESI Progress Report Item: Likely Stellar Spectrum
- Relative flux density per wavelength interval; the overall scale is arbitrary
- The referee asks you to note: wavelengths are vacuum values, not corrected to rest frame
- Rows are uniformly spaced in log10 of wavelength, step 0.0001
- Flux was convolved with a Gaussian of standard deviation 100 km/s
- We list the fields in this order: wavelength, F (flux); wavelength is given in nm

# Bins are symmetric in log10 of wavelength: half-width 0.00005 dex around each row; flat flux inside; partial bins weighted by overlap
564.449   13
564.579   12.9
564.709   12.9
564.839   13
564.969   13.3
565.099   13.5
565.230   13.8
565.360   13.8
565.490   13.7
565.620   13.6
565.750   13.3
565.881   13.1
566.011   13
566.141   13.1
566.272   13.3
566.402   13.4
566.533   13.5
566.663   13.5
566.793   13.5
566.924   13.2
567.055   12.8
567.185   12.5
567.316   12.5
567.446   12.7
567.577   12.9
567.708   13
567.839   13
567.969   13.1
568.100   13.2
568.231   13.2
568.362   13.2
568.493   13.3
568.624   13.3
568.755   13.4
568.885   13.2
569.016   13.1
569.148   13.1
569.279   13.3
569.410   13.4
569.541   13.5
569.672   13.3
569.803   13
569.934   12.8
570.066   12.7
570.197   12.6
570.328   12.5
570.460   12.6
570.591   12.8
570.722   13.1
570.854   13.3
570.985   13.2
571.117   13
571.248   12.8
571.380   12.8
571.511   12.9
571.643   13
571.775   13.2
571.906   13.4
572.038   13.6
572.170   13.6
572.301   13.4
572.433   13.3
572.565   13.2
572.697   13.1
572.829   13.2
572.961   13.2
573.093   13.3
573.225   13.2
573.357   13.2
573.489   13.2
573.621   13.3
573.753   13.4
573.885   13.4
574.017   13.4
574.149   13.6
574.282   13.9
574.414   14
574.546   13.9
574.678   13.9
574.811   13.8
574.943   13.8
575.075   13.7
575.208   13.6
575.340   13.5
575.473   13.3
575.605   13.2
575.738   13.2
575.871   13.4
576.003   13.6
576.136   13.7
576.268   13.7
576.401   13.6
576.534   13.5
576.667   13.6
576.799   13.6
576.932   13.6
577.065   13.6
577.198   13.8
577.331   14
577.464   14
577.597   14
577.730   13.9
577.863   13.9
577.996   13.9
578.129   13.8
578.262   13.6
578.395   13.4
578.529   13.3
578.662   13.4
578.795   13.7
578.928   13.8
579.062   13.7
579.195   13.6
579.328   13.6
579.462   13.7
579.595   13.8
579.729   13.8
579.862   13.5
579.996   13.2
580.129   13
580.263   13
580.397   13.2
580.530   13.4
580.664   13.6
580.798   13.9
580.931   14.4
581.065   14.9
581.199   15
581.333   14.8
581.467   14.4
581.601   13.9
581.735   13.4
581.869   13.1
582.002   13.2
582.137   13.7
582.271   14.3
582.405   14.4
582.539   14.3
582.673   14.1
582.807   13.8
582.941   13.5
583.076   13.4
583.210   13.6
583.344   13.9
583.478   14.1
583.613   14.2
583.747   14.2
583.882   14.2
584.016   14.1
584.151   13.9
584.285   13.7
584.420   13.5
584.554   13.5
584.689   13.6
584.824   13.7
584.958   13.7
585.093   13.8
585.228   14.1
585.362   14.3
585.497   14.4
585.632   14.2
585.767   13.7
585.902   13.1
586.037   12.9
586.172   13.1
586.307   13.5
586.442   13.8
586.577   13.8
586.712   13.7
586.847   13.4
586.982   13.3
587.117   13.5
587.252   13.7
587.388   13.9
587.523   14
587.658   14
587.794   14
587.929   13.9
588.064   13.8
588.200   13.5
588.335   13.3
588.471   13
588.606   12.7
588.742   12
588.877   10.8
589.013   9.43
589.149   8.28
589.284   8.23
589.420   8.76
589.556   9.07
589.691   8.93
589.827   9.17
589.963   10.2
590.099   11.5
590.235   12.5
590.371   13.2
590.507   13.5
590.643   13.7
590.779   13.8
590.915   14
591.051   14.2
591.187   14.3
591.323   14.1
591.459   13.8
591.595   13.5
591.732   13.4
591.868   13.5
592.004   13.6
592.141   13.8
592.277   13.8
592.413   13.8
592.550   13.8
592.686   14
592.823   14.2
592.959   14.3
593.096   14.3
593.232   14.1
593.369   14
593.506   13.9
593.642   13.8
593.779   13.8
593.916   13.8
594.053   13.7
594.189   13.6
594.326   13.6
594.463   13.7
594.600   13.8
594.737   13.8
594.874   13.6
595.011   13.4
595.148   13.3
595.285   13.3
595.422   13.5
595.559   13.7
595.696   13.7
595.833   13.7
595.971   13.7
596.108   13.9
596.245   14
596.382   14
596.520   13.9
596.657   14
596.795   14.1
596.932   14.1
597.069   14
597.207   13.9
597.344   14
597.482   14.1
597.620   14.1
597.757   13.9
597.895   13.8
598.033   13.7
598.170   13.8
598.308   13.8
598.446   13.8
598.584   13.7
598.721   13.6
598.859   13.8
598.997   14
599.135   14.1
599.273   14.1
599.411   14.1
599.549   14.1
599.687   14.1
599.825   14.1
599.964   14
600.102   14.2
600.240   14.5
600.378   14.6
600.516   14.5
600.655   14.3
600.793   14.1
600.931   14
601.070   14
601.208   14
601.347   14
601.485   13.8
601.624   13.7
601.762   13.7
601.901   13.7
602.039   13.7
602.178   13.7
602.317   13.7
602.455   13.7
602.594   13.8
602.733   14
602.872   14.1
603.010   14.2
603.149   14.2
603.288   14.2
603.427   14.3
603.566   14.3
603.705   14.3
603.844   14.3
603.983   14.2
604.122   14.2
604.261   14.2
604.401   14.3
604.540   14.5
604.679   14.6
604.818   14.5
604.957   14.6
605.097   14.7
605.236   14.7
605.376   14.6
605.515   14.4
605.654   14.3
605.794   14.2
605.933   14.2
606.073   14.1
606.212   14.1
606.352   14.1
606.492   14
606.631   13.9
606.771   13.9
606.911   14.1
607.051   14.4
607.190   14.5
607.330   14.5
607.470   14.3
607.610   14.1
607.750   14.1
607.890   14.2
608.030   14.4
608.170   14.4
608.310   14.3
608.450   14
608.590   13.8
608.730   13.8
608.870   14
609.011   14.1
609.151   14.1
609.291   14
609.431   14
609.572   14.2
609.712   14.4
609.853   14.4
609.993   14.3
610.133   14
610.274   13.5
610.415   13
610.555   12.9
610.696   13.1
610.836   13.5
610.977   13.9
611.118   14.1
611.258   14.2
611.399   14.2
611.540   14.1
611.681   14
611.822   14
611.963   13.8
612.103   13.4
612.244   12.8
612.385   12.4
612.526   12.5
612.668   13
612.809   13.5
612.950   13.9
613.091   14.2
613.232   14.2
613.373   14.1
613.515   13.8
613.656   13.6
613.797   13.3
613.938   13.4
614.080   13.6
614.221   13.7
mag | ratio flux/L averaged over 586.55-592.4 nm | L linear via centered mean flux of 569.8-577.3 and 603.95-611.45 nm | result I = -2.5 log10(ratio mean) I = 0.09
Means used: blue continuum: 13.3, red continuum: 14.1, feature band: 12.6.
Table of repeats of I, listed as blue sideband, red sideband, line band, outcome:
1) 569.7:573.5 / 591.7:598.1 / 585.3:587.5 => -0.008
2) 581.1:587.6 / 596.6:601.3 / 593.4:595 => 0.018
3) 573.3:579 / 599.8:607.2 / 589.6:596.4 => 0.042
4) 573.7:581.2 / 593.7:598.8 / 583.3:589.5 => 0.045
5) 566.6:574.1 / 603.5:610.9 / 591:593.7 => -0.014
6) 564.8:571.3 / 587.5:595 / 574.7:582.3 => -0.053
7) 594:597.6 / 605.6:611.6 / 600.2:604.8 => -0.015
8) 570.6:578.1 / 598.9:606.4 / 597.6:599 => 0.019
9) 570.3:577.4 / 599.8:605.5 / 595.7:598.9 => 0.011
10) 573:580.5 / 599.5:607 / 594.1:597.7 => 0.016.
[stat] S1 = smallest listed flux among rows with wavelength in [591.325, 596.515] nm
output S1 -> 13.3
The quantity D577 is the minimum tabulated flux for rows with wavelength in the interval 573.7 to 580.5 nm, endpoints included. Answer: 13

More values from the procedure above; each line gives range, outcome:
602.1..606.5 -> 13.7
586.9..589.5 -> 8.23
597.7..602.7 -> 13.6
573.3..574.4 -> 13.2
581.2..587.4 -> 12.9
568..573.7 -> 12.5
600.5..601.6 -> 13.8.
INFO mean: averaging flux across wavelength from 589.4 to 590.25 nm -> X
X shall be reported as 9.93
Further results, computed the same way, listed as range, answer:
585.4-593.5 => 13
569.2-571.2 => 13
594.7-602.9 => 13.9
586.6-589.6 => 12.3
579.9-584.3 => 13.9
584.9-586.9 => 13.7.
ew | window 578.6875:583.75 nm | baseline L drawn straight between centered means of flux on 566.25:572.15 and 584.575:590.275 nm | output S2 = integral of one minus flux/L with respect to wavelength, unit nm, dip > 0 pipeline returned -0.420 nm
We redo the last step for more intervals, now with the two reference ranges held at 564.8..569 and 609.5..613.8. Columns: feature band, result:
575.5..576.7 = -0.016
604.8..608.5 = -0.174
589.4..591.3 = 0.200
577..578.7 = -0.052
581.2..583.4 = -0.085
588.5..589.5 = 0.247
